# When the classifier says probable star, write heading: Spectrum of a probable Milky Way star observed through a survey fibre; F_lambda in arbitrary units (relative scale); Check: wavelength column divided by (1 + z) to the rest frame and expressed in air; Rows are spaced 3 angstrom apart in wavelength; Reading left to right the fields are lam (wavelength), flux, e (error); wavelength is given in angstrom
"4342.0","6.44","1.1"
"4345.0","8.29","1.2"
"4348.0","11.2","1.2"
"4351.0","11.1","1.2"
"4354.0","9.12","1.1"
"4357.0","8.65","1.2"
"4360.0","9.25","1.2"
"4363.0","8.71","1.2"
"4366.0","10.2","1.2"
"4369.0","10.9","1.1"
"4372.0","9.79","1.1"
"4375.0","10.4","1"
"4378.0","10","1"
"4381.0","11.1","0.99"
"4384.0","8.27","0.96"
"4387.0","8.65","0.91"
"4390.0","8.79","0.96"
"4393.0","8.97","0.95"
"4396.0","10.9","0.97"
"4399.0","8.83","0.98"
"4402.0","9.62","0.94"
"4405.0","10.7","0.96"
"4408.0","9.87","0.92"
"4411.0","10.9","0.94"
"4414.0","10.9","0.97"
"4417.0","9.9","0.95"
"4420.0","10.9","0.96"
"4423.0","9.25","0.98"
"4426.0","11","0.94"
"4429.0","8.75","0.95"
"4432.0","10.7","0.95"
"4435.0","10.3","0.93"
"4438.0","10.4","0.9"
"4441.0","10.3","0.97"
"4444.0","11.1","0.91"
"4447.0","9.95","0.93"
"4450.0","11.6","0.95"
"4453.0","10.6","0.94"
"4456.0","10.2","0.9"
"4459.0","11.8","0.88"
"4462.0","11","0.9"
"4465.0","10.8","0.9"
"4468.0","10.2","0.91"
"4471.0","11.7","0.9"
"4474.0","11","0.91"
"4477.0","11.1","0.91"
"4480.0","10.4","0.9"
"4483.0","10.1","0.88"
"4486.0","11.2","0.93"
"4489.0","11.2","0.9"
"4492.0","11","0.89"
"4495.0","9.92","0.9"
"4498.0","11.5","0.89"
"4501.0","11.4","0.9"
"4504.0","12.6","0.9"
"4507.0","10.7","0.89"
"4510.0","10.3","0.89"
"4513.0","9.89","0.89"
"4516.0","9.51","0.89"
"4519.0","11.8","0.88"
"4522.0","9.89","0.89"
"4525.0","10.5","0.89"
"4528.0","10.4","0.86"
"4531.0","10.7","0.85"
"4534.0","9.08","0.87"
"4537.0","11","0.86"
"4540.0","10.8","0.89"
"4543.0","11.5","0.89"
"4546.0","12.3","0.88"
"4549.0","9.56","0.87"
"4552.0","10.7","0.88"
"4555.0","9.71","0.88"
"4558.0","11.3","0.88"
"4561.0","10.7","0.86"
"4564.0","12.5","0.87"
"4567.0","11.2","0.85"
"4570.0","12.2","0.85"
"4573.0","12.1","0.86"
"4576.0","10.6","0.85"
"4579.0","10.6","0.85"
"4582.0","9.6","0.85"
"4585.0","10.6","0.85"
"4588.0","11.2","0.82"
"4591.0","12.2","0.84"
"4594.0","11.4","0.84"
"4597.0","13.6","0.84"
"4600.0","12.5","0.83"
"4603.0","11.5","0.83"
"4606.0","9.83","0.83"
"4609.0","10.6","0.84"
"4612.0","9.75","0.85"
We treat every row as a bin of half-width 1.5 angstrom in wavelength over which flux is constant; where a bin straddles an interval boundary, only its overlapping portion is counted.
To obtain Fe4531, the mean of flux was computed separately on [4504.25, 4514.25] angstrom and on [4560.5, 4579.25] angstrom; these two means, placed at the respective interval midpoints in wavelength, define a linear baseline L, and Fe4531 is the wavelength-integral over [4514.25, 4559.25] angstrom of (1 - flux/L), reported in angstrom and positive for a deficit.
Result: 1.8 angstrom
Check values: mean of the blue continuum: 10.6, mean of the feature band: 10.6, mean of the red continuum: 11.5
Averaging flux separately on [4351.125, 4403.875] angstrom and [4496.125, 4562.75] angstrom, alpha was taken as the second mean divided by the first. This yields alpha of 1.12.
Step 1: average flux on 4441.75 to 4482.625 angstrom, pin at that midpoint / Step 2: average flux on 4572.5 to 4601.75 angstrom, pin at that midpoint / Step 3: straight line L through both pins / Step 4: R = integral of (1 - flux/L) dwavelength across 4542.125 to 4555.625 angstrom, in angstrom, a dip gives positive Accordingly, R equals 0.5 angstrom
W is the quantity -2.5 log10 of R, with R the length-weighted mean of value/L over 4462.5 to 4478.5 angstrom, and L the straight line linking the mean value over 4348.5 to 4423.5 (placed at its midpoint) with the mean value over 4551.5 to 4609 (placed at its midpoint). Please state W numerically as -0.051 mag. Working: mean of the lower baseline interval 9.85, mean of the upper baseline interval 11.3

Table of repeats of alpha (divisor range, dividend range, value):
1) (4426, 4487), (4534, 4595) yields 1.03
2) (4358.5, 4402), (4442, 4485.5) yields 1.12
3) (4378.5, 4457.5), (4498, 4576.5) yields 1.08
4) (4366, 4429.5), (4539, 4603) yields 1.13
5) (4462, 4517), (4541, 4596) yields 1.03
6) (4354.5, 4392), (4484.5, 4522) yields 1.14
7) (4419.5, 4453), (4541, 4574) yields 1.08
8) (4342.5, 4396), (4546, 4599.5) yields 1.17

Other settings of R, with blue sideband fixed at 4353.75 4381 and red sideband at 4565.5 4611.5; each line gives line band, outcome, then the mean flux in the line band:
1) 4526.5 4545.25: 0.5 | 10.6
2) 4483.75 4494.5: -0.3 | 10.9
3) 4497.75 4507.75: -0.9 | 11.6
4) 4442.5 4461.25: -1.0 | 10.9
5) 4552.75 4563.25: 0.3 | 10.7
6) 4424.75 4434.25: 0.1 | 10.1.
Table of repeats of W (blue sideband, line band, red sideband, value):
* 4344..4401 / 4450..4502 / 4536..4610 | -0.05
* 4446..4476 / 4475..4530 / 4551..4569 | 0.02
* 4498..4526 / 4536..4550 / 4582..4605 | 0.00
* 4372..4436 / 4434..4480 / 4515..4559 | -0.06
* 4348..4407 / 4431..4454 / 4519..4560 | -0.06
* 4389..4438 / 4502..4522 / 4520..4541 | -0.04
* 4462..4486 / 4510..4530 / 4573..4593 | 0.05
